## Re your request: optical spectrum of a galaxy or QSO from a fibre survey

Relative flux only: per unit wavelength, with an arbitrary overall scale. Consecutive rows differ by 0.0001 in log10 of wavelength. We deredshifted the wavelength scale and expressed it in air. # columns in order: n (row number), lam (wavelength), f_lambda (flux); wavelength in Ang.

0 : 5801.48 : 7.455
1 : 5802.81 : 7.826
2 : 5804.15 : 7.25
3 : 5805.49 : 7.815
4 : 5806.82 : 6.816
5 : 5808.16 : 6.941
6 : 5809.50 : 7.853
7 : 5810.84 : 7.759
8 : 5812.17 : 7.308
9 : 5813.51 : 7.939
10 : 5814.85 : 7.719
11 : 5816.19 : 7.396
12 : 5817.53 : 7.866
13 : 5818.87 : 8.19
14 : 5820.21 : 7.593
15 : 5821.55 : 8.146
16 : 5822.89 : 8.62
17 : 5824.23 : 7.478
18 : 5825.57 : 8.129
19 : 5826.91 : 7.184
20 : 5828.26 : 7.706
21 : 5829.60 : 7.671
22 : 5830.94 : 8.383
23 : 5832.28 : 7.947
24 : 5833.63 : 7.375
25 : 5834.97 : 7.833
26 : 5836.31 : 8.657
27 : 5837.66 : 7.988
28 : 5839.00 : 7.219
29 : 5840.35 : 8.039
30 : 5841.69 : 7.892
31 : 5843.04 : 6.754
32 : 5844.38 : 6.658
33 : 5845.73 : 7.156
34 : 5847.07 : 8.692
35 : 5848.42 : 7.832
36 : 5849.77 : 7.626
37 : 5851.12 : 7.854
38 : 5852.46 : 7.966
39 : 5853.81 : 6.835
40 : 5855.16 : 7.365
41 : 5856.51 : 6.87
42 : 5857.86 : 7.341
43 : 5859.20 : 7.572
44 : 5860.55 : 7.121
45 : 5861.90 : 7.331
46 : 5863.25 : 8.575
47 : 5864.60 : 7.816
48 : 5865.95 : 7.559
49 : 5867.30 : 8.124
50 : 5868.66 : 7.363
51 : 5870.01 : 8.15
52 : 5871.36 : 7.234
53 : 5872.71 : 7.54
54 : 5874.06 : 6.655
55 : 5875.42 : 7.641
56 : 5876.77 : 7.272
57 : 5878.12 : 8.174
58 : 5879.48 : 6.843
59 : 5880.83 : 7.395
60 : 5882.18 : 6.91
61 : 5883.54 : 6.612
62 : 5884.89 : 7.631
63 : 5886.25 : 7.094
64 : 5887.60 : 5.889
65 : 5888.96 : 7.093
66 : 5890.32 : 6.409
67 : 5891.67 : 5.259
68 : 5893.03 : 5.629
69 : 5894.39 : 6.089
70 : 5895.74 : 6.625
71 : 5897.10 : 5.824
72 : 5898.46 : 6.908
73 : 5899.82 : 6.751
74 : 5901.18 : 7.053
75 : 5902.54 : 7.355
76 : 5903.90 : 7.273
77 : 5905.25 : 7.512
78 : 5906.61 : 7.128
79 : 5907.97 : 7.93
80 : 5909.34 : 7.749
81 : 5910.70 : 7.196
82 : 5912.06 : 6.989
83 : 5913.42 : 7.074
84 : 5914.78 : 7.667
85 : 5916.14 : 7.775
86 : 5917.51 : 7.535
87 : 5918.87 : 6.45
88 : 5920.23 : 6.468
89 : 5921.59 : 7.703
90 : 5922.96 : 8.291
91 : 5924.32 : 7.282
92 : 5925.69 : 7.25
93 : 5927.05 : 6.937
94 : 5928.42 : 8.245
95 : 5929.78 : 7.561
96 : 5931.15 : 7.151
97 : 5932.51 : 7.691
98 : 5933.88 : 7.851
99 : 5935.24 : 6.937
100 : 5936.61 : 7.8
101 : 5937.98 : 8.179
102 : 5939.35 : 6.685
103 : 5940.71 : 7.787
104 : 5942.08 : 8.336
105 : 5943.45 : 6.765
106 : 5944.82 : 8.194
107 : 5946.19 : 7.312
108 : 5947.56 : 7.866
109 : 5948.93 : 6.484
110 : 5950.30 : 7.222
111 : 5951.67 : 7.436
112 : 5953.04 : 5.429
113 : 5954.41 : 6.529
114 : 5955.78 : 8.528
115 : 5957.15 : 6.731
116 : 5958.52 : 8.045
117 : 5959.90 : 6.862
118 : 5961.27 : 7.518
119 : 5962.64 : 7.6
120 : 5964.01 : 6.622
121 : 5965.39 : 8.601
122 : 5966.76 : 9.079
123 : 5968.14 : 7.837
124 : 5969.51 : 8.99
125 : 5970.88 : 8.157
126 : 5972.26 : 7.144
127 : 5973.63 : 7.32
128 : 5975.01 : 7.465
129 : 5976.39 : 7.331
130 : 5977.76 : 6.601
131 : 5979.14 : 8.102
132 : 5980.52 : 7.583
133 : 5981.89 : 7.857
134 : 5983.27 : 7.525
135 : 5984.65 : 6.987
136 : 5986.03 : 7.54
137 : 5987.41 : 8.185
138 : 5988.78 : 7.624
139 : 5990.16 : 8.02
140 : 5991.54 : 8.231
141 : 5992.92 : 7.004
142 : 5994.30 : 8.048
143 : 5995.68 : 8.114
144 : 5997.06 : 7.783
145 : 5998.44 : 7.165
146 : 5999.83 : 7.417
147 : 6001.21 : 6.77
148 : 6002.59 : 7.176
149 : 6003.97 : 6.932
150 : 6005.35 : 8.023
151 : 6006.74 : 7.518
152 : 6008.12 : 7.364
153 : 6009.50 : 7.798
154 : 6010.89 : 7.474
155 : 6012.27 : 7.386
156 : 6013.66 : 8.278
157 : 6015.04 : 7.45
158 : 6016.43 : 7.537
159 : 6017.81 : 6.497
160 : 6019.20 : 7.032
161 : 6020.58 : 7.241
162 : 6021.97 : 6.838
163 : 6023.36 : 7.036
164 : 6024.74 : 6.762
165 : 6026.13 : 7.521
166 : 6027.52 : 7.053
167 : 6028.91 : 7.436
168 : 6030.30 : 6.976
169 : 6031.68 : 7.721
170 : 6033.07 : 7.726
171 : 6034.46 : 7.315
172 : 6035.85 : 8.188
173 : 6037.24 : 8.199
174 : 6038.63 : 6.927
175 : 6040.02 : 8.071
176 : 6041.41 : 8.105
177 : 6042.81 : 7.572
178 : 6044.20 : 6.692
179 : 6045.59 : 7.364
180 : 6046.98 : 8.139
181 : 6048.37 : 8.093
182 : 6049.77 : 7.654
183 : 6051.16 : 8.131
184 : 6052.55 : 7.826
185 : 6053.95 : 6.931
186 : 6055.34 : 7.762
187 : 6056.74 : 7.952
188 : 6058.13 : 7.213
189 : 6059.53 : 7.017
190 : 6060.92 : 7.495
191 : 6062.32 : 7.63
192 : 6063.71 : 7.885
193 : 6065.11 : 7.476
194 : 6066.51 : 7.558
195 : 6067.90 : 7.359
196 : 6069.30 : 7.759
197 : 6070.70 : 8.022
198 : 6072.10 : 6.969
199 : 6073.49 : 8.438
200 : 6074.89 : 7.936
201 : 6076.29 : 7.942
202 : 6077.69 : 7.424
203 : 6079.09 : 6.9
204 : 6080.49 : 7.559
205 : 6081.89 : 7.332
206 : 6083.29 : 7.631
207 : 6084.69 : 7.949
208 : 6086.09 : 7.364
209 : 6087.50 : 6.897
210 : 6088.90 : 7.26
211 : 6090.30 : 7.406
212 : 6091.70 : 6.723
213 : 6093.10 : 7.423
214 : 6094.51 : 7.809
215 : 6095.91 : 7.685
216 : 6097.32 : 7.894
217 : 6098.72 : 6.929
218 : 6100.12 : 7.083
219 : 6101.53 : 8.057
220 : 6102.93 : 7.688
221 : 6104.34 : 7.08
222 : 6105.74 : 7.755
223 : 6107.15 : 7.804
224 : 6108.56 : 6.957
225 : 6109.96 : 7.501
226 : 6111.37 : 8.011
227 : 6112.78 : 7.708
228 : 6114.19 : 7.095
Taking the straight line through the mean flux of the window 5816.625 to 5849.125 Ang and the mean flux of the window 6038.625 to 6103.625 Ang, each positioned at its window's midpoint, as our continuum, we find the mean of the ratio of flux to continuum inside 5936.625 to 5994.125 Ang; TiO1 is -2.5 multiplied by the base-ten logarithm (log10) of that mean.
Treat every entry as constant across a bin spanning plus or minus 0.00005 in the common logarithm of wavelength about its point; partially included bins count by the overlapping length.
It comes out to 0.015 mag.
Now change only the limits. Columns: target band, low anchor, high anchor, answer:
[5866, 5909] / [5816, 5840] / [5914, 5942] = 0.091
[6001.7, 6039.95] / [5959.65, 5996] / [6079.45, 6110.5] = 0.031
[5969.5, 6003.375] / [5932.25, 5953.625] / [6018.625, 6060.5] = -0.022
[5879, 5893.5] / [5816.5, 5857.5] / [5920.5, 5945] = 0.153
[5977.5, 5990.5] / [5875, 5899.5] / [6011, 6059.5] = -0.059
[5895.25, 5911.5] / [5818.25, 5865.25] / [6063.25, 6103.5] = 0.080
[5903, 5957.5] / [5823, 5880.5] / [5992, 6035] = 0.017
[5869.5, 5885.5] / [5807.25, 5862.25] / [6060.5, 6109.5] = 0.043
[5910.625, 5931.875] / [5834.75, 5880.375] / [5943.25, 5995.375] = 0.029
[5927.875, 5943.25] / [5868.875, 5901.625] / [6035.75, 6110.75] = -0.085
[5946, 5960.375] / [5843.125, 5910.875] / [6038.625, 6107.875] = 0.032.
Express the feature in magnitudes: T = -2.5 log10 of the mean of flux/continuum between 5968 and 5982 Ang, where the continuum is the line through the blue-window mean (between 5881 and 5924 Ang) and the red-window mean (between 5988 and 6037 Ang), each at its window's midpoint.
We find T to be -0.05 mag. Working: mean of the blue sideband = 6.97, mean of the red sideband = 7.45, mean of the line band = 7.66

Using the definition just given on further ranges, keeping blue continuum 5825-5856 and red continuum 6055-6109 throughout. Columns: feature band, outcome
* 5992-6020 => 0.018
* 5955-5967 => -0.011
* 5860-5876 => 0.010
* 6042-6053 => -0.021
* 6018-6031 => 0.070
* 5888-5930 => 0.086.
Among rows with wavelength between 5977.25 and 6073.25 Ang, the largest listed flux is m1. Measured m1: 8.278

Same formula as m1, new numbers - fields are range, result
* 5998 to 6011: 8.023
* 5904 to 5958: 8.528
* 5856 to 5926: 8.575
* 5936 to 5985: 9.079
